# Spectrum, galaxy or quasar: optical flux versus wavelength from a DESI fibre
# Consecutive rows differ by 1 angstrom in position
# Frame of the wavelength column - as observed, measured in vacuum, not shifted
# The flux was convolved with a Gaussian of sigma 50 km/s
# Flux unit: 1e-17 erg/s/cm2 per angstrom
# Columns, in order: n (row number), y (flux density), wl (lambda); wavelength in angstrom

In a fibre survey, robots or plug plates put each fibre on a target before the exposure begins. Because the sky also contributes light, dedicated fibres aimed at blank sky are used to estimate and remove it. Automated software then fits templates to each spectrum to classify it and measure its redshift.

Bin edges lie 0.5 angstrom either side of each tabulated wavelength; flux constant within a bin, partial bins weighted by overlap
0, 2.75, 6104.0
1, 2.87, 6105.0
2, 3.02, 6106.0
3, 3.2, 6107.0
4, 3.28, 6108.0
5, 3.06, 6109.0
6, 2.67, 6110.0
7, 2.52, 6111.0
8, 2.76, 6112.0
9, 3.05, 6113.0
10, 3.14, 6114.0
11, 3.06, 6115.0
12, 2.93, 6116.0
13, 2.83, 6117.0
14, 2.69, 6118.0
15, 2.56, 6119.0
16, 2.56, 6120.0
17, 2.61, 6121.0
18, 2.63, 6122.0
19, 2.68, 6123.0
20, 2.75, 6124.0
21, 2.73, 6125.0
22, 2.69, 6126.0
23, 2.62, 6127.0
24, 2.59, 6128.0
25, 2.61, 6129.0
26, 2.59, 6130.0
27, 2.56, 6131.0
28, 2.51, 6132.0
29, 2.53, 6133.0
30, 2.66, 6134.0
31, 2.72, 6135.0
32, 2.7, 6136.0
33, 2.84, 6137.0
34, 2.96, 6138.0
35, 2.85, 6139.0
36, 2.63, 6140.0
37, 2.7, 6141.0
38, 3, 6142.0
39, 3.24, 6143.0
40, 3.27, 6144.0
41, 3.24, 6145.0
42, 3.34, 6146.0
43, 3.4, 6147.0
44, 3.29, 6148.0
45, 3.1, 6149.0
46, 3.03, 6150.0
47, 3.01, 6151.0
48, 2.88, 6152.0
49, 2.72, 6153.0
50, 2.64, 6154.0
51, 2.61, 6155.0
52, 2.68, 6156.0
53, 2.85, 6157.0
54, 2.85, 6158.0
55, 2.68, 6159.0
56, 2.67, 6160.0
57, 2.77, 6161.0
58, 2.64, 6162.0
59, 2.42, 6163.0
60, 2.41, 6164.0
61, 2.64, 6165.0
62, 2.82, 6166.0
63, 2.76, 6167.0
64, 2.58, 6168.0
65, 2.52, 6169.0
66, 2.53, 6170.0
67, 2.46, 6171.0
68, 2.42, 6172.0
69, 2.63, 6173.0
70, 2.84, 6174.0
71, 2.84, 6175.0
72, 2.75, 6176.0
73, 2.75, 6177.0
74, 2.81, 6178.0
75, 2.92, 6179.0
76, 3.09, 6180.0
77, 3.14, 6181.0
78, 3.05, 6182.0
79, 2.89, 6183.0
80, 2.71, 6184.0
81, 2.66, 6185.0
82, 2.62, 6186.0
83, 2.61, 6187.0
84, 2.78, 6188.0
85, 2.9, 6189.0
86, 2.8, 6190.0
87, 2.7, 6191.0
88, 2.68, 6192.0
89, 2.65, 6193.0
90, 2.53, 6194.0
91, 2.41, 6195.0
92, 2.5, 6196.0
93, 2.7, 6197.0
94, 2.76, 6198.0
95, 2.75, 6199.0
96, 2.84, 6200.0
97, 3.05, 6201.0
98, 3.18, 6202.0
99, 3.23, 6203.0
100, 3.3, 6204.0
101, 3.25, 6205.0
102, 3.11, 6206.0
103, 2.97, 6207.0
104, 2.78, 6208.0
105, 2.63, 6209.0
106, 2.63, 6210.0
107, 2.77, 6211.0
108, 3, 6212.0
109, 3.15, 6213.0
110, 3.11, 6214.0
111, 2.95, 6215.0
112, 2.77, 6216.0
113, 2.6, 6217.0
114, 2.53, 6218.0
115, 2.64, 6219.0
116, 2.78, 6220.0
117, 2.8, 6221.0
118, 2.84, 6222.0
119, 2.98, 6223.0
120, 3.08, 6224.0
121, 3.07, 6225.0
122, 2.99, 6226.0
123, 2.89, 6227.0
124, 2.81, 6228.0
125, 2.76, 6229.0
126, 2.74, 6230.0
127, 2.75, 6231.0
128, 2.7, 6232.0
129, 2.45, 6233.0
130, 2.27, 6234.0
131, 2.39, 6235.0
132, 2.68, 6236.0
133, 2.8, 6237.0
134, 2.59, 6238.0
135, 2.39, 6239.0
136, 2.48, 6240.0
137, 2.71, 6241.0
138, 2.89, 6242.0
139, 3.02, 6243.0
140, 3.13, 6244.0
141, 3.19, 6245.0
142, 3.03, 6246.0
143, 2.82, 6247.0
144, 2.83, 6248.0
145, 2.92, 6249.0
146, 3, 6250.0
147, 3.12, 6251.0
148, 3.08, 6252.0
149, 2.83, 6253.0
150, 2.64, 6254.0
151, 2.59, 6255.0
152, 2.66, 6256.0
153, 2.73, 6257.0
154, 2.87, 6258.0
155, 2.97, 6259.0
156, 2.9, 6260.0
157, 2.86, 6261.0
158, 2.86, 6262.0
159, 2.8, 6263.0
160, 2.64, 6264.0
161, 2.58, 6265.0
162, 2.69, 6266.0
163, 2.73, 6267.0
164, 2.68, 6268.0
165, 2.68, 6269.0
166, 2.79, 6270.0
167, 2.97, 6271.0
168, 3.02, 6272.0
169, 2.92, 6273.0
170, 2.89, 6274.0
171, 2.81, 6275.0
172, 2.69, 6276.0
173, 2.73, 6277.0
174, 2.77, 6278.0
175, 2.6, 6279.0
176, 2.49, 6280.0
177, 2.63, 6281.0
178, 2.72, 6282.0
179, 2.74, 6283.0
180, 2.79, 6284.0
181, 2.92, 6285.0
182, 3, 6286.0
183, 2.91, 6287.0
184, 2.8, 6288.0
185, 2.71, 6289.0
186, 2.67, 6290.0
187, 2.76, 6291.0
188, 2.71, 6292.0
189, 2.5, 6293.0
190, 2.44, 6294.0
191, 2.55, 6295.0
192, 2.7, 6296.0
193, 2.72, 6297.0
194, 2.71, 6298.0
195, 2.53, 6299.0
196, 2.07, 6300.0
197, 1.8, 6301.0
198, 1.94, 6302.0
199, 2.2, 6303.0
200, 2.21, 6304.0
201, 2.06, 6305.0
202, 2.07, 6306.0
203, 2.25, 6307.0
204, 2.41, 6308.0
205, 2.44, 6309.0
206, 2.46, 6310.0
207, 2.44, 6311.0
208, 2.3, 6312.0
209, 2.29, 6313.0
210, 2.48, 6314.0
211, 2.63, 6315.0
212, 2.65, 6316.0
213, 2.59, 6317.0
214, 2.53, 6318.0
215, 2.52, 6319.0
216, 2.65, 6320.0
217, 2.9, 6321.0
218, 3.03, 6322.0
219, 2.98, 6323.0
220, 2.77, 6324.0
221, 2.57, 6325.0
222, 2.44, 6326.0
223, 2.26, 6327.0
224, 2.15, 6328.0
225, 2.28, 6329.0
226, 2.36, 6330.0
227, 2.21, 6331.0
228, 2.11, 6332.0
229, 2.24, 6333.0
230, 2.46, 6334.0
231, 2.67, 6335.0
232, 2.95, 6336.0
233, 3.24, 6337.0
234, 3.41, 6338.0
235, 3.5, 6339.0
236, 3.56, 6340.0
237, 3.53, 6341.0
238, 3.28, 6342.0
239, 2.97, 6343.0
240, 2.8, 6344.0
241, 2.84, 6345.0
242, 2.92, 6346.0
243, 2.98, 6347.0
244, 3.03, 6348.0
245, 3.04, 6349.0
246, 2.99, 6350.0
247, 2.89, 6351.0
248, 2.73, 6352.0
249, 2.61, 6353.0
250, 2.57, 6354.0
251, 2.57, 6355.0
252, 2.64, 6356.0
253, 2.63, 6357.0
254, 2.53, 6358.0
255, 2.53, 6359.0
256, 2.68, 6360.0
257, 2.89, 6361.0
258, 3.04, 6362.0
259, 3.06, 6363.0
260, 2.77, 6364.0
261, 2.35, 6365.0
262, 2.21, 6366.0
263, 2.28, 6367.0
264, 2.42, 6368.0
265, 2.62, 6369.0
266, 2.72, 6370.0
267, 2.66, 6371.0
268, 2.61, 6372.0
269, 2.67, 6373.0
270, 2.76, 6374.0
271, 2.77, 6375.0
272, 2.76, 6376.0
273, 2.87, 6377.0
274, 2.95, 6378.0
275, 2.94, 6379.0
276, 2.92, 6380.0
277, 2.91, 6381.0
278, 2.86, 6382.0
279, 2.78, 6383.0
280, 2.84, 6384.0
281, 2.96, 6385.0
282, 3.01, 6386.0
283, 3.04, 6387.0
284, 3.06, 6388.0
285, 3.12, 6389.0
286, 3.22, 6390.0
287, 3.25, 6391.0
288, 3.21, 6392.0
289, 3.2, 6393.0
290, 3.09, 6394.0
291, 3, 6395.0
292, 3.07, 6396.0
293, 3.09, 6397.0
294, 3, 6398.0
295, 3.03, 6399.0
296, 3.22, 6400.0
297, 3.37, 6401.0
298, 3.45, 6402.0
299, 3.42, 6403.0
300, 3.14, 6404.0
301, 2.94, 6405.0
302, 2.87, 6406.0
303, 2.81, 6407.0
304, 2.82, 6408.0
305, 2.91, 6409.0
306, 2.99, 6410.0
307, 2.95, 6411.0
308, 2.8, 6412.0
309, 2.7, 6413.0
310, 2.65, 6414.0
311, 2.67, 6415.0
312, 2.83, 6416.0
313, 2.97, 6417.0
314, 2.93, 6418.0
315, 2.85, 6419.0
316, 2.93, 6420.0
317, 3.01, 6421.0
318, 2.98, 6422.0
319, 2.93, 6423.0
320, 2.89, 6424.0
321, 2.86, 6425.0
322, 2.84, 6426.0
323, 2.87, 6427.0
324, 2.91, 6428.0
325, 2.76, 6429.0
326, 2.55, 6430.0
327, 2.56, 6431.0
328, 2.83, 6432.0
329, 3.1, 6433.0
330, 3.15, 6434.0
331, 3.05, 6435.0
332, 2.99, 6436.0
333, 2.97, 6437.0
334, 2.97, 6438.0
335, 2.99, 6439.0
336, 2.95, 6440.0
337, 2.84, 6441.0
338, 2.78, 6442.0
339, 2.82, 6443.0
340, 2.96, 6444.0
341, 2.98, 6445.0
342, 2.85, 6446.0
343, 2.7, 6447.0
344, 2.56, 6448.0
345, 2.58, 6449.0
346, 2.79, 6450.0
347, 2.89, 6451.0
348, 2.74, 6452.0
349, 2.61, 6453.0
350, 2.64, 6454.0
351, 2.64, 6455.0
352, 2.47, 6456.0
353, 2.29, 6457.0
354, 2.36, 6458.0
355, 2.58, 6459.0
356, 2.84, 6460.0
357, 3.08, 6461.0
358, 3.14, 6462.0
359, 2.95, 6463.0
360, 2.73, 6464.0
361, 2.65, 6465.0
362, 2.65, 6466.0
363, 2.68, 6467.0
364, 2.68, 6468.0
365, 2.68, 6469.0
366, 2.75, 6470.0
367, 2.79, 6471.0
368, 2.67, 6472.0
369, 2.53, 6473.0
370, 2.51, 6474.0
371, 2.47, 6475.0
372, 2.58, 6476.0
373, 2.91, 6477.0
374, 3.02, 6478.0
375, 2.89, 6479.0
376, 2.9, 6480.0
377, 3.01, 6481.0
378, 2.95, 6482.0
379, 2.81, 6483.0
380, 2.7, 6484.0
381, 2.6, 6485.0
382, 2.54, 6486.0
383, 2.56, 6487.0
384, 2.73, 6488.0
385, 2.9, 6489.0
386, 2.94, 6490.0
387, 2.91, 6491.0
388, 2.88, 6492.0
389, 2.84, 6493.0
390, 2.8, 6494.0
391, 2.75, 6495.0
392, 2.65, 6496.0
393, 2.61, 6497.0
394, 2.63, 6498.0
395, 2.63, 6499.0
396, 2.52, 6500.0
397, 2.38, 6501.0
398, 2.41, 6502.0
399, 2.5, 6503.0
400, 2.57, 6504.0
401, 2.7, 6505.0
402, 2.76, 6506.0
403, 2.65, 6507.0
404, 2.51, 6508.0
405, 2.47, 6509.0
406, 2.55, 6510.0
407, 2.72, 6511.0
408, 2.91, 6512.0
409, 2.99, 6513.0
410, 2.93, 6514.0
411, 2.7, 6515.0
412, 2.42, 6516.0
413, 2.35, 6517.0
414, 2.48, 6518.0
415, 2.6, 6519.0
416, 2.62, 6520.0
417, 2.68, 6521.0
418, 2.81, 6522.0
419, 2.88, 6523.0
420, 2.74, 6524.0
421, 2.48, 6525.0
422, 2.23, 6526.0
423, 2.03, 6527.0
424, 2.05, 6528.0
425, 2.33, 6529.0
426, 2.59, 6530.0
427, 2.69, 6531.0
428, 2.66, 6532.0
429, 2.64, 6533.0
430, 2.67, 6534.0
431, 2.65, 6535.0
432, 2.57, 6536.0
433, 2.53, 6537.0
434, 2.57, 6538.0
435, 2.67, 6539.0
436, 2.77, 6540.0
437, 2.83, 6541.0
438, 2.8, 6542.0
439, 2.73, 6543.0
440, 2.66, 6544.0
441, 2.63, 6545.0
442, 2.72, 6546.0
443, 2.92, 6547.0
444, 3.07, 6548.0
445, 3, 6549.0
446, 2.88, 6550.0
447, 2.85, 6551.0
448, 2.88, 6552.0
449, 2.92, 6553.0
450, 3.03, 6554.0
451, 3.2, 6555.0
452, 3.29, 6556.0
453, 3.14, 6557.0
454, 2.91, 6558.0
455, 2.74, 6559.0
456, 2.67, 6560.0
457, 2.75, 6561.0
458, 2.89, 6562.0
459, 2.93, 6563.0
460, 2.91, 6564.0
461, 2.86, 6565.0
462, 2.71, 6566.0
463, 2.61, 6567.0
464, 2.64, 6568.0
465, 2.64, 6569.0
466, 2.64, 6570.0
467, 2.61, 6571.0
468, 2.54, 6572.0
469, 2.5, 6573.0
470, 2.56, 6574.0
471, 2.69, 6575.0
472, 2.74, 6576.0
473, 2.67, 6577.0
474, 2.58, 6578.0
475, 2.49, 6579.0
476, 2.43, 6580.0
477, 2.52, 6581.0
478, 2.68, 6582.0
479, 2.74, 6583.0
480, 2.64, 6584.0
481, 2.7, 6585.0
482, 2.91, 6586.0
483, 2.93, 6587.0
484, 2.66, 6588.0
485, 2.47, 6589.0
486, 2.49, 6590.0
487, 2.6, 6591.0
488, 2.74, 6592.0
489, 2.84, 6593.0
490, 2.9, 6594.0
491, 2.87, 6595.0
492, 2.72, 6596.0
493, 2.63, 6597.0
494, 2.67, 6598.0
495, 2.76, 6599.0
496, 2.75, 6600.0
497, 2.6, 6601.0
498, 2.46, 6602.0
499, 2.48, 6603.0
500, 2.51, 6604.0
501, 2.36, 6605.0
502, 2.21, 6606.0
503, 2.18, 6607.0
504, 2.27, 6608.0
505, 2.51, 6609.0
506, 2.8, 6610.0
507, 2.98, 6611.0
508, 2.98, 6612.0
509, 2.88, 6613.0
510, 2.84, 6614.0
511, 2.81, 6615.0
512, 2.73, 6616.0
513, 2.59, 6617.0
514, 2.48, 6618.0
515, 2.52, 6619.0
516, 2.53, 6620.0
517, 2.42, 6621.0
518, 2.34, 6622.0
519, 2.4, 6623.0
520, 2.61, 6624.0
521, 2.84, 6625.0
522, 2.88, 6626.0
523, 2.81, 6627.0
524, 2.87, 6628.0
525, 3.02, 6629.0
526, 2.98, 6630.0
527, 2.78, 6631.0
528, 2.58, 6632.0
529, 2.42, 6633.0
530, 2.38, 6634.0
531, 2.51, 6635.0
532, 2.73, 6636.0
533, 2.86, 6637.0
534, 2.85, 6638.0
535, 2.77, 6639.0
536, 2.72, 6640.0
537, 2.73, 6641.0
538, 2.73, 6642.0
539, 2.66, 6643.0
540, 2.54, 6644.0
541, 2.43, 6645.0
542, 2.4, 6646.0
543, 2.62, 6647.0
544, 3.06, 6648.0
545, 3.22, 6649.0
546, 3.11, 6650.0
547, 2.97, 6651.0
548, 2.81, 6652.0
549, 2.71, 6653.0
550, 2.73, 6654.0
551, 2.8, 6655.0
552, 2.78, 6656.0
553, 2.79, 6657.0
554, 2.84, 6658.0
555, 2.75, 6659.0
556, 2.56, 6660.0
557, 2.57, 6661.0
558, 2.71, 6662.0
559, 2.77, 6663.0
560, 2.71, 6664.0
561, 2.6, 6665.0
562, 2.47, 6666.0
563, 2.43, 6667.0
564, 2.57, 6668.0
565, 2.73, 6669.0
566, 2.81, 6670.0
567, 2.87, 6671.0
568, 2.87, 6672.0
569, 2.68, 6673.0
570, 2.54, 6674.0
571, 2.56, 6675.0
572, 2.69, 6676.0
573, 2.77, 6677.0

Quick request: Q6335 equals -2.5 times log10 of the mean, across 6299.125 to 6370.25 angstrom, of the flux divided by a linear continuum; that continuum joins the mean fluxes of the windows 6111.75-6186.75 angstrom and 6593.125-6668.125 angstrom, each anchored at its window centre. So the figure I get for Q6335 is 0.050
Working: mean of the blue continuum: 2.78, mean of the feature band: 2.62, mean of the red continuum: 2.68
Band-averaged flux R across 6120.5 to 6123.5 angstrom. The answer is 2.64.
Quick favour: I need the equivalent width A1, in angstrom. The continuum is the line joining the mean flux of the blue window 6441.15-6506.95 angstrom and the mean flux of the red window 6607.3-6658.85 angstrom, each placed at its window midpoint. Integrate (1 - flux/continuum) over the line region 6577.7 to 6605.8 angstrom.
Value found 0.76 angstrom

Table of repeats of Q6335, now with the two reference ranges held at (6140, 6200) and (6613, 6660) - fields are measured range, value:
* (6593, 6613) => 0.039 mag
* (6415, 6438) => -0.056 mag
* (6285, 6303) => 0.086 mag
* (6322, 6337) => 0.107 mag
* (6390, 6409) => -0.131 mag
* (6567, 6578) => 0.043 mag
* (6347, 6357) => -0.010 mag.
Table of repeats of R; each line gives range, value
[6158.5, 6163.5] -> 2.64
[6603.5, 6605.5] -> 2.43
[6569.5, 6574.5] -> 2.57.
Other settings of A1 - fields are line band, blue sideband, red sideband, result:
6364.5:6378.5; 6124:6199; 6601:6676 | 0.6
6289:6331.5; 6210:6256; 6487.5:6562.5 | 4.9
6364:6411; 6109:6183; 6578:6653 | -3.2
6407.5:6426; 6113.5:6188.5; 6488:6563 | -1.0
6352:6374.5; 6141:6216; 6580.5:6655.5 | 1.1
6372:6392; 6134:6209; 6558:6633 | -1.4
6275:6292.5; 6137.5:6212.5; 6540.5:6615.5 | 0.3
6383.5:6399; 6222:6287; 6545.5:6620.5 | -1.8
